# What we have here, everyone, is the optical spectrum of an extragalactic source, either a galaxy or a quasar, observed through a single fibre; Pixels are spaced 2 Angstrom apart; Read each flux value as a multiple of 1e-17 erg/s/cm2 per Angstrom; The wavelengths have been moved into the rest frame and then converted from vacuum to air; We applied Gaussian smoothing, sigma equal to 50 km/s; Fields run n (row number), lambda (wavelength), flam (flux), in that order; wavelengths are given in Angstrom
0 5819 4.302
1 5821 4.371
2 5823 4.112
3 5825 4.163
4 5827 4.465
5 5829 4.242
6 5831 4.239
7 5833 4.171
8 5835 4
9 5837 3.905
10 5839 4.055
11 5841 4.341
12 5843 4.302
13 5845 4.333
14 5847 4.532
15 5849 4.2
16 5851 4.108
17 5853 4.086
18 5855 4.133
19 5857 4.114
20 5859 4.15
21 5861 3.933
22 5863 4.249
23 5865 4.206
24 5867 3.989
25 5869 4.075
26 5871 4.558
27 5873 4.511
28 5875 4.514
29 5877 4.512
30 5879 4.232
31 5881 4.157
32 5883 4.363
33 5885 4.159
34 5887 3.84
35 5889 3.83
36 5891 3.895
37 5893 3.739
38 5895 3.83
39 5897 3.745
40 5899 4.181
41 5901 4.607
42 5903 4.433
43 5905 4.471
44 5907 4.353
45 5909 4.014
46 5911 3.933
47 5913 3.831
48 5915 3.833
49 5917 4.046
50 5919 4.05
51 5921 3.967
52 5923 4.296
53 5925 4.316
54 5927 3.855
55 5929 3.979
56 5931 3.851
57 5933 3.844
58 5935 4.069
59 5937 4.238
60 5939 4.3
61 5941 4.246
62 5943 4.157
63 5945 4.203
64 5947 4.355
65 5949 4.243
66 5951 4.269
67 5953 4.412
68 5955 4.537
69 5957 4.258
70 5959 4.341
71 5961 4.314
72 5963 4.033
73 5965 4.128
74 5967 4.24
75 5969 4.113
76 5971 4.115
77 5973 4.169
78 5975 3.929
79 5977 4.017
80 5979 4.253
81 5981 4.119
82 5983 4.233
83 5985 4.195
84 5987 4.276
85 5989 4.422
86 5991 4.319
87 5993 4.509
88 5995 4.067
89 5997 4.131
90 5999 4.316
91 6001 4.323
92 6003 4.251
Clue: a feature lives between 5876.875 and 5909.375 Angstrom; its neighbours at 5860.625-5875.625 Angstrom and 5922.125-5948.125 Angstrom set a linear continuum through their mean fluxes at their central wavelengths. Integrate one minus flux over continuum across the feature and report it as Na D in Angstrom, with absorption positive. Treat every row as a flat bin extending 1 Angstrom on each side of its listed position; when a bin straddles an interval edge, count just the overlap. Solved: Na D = 0.6 Angstrom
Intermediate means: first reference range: 4.26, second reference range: 4.13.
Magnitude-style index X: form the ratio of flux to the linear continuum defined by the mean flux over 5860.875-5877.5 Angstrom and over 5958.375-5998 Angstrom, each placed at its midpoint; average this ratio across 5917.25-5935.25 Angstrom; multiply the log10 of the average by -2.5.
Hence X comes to 0.057 mag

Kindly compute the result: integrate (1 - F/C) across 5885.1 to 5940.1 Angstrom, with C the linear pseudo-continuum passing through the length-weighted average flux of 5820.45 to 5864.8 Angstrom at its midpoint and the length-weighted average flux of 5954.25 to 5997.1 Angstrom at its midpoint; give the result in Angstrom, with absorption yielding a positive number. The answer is 2.0 Angstrom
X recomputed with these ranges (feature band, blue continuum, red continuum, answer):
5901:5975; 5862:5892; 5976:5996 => 0.02 mag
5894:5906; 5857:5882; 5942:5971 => 0.01 mag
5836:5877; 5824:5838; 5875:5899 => -0.03 mag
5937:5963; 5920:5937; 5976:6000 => -0.05 mag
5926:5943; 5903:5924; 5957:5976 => 0.02 mag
